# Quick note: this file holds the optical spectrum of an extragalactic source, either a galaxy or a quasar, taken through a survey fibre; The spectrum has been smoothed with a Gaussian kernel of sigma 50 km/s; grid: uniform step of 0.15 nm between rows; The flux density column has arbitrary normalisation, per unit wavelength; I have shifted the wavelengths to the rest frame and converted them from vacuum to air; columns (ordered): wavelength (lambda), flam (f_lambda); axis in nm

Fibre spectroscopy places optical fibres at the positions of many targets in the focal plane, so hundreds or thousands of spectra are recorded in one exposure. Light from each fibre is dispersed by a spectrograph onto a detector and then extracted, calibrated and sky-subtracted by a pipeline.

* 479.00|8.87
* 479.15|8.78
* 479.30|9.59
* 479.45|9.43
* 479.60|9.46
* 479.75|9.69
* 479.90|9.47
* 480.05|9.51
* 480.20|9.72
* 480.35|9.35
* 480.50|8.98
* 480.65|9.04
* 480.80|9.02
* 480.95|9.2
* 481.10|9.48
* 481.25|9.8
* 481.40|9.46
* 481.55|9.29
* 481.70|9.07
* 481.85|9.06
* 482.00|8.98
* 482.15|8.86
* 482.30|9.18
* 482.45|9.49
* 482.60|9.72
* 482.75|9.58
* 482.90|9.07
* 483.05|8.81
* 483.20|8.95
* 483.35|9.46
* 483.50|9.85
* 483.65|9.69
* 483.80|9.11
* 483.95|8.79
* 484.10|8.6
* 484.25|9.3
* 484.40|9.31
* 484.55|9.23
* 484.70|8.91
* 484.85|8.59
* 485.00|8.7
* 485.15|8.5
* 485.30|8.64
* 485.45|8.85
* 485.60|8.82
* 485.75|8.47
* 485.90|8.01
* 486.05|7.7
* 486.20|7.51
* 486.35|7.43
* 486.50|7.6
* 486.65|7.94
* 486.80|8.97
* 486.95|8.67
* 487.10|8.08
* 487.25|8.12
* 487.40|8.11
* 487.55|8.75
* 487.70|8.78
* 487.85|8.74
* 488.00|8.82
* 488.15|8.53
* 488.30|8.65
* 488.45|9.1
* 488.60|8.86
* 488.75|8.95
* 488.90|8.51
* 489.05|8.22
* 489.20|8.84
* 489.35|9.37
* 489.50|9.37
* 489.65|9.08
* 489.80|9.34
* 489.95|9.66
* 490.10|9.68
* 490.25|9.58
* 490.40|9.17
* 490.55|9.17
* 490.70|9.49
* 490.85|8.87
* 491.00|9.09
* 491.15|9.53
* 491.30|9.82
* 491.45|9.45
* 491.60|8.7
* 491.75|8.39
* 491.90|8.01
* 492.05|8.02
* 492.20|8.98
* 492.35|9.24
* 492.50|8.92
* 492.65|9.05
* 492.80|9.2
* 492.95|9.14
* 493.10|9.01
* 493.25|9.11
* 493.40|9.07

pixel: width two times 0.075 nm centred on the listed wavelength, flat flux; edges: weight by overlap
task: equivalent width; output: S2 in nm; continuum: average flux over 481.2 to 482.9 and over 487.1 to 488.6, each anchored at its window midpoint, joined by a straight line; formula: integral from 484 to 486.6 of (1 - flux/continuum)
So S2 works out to 0.13 nm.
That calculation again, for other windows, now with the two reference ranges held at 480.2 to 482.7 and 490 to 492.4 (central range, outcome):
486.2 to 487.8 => 0.164 nm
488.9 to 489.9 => 0.011 nm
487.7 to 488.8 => 0.040 nm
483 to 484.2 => 0.007 nm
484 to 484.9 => 0.021 nm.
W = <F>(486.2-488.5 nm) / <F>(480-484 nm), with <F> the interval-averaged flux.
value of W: 0.9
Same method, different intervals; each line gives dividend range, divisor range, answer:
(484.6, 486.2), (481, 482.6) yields 0.91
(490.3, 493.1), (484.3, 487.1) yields 1.07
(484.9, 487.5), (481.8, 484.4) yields 0.90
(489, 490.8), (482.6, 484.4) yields 1.00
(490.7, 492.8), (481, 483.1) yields 0.97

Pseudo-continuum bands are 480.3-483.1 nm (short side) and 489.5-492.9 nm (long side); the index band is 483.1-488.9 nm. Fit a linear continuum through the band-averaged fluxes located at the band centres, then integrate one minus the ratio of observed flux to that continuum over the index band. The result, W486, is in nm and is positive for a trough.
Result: 0.33 nm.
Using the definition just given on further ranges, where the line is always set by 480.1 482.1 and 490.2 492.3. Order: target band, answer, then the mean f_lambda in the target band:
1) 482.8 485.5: 0.048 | 9.03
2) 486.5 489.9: 0.145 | 8.7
